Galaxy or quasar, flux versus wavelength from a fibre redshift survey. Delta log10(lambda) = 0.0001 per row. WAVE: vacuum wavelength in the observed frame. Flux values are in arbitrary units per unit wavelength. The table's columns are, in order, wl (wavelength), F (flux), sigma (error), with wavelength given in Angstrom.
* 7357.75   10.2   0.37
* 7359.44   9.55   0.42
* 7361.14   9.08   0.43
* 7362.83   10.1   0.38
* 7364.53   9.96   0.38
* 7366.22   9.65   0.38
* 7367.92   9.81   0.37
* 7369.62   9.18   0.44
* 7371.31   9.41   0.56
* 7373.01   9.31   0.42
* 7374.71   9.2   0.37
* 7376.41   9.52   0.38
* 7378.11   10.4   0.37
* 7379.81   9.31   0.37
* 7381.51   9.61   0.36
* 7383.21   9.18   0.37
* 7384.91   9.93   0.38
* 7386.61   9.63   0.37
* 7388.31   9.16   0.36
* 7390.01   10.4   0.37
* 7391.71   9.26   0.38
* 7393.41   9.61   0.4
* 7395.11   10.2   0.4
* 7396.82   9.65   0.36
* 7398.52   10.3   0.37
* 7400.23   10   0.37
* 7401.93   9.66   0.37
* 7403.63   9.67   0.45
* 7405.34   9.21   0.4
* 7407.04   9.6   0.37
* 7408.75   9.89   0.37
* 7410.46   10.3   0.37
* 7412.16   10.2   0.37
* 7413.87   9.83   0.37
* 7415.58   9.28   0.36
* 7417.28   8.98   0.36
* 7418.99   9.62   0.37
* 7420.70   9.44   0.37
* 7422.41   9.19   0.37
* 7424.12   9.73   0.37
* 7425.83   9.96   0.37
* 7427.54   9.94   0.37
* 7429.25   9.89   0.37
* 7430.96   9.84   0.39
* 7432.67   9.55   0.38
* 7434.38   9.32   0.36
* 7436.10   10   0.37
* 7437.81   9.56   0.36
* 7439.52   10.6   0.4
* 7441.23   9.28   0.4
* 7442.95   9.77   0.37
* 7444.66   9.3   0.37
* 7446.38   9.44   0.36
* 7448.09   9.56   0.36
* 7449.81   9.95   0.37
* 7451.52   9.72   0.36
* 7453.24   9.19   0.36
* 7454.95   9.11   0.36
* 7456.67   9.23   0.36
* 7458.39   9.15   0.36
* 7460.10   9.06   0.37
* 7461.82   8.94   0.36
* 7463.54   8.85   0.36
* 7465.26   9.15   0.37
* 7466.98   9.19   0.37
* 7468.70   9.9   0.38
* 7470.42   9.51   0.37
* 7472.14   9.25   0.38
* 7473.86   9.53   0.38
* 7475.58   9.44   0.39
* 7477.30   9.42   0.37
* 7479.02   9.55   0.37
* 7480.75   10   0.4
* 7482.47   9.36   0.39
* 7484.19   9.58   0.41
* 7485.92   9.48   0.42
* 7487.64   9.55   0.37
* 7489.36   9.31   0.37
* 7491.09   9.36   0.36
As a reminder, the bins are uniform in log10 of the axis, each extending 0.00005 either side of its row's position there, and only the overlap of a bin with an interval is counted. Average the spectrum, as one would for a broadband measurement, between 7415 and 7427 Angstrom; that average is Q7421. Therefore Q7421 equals 9.48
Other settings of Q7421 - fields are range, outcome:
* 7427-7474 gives 9.49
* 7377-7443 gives 9.72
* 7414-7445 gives 9.64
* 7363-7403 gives 9.67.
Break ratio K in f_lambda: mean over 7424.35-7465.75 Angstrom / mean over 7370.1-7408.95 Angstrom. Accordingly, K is 1.0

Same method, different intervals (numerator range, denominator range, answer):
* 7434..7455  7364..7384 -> 1.01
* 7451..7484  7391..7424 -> 0.97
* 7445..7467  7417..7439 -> 0.96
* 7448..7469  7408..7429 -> 0.96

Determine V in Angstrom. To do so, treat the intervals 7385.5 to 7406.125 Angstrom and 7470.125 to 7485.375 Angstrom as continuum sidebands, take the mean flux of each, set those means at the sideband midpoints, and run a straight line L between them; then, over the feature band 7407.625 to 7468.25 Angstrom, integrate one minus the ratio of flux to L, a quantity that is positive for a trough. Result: 0.48 Angstrom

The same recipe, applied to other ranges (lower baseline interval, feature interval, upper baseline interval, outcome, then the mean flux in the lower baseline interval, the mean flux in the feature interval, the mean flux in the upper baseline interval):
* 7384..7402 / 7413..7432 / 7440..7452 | 0.2 Angstrom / 9.81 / 9.61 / 9.6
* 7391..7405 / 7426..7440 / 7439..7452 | -0.2 Angstrom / 9.78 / 9.82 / 9.68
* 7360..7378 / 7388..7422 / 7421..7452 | -0.3 Angstrom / 9.56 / 9.72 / 9.7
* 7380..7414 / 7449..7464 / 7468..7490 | 0.5 Angstrom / 9.76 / 9.26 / 9.53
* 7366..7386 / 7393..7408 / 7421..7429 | -0.2 Angstrom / 9.54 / 9.77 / 9.7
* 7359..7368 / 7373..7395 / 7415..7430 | 0.1 Angstrom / 9.69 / 9.61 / 9.56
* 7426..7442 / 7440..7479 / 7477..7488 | 1.2 Angstrom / 9.79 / 9.38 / 9.57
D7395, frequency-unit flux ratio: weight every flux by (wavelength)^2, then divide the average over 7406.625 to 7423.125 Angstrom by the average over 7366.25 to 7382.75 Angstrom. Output 1.02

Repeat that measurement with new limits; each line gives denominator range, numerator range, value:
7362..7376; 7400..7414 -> 1.04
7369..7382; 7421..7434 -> 1.04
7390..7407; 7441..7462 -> 0.97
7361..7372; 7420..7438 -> 1.02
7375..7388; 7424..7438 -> 1.03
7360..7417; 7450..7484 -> 0.99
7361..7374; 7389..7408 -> 1.03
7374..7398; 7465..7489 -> 1.01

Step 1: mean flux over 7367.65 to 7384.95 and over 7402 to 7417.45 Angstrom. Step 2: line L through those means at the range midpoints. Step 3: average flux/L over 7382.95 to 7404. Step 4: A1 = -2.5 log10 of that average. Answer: -0.02 mag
